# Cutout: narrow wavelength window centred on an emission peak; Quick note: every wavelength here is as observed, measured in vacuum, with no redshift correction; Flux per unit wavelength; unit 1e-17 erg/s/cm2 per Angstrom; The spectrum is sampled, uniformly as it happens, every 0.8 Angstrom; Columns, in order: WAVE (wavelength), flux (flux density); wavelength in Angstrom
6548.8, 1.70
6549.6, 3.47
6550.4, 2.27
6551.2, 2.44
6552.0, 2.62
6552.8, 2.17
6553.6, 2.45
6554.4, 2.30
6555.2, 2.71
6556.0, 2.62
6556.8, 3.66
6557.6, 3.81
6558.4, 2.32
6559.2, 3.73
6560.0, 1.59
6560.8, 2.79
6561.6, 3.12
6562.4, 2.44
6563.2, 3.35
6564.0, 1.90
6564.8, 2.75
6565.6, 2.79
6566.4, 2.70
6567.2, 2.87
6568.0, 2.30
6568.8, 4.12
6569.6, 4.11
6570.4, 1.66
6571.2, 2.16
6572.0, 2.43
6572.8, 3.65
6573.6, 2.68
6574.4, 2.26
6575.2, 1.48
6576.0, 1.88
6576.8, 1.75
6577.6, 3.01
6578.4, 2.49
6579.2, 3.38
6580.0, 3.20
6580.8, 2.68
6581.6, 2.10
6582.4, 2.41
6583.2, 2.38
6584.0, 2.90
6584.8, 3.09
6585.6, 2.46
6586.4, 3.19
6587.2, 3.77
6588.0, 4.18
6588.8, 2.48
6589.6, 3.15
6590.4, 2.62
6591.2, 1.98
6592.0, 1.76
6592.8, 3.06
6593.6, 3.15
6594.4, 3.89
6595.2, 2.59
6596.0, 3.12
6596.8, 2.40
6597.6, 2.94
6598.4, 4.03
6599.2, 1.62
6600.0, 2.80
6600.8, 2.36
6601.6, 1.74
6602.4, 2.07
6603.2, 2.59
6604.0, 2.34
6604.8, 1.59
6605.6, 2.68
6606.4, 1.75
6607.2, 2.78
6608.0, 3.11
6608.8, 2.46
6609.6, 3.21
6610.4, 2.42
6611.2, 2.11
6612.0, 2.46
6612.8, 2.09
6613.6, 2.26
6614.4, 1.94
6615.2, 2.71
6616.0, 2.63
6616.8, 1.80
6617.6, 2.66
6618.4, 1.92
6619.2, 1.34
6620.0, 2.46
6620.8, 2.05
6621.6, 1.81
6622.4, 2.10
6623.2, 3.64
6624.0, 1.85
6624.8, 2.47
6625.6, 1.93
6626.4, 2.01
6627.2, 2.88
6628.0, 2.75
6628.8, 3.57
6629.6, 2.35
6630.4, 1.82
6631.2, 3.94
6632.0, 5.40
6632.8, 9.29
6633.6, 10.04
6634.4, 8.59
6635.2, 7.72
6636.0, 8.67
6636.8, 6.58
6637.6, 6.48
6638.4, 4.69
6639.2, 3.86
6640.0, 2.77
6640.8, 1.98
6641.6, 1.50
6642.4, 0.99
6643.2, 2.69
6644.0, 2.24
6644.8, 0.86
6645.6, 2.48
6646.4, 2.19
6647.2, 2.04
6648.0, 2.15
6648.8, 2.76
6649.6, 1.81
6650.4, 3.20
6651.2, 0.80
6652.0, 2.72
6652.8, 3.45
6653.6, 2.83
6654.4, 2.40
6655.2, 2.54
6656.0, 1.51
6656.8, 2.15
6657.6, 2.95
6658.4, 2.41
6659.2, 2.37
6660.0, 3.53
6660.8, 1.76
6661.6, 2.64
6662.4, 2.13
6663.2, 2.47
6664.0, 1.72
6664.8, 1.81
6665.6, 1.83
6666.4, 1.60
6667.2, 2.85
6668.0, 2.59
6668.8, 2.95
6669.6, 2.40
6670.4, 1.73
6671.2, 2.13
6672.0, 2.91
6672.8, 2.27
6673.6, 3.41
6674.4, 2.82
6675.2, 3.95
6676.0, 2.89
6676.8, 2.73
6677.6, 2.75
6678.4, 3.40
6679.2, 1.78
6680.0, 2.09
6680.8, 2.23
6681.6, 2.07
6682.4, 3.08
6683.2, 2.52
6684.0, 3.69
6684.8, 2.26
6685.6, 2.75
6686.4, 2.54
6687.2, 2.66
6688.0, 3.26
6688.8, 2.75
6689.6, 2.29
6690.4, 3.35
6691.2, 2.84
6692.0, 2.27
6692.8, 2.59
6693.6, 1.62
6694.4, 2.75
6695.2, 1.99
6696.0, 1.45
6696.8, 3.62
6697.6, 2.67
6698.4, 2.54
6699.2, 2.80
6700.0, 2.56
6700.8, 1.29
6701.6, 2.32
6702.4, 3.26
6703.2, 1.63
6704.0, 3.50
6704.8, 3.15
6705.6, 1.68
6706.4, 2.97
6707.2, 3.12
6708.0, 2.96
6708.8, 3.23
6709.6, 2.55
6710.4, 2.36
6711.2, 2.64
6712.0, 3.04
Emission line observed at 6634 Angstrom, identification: Hbeta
